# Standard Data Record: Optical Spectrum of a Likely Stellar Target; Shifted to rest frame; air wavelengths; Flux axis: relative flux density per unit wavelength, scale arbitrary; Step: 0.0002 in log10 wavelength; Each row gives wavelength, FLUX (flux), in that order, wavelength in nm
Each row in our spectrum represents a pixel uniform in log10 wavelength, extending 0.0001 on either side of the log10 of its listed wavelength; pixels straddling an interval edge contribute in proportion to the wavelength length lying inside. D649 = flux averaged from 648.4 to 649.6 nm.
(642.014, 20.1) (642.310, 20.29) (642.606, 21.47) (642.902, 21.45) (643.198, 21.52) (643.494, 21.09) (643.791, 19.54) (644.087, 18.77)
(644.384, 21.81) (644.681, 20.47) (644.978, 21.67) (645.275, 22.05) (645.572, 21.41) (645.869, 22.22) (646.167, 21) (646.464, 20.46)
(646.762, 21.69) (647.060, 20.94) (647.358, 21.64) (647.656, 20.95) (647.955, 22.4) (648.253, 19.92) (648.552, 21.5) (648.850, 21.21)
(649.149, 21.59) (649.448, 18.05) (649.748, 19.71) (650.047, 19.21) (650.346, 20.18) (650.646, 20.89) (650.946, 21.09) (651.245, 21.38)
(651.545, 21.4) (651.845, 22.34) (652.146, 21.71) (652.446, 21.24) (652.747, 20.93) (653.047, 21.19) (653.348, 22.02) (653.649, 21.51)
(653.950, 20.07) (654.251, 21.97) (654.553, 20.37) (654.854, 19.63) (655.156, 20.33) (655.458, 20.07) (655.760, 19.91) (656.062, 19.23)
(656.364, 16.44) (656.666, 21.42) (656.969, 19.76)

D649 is 20.6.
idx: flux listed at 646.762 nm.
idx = 21.69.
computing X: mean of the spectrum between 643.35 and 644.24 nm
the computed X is 19.8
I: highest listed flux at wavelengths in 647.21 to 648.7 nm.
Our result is 22.4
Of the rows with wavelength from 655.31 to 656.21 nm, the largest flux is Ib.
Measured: 20.07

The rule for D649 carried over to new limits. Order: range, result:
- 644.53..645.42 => 21.4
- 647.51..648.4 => 21.1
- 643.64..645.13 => 20.5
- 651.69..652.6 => 21.7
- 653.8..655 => 20.5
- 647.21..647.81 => 21.3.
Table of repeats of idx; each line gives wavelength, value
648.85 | 21.21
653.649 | 21.51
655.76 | 19.91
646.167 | 21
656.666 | 21.42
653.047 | 21.19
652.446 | 21.24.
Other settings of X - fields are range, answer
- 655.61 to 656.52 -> 18.6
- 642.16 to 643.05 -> 21.1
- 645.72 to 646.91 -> 21.3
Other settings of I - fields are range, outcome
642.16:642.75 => 21.47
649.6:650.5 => 20.18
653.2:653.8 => 22.02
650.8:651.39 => 21.38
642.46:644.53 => 21.81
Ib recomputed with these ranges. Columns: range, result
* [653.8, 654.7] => 21.97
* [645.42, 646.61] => 22.22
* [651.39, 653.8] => 22.34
